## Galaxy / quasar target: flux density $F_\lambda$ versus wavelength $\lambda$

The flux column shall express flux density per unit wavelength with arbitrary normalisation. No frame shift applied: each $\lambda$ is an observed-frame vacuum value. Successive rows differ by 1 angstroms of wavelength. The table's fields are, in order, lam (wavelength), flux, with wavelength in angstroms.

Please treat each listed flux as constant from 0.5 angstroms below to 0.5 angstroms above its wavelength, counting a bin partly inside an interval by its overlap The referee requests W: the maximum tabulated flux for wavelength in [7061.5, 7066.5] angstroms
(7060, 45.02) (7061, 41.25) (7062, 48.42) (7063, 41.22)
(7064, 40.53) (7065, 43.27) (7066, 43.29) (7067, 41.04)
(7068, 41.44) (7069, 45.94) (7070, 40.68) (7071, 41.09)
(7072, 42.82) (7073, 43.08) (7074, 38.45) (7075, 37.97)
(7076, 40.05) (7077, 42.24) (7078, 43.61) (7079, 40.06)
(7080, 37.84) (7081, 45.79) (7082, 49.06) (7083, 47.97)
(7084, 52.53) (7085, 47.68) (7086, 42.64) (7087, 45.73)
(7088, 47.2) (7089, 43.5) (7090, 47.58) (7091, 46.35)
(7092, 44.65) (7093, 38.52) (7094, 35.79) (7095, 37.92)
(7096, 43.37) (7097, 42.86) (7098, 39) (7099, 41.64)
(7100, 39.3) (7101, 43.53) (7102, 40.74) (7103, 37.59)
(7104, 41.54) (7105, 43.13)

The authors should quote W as 48.42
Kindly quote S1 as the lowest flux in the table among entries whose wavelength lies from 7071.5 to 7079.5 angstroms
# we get 37.97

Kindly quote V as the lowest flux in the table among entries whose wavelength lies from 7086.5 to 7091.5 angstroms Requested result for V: 43.5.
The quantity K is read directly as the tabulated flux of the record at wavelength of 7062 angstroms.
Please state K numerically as 48.42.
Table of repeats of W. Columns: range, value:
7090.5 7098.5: 46.35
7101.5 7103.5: 40.74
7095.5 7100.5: 43.37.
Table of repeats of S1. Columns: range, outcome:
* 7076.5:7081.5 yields 37.84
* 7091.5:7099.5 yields 35.79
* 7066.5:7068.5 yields 41.04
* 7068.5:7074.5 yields 38.45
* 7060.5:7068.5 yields 40.53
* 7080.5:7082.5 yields 45.79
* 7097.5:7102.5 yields 39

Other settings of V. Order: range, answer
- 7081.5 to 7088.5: 42.64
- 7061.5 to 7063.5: 41.22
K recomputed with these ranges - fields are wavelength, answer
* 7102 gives 40.74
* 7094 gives 35.79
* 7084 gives 52.53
